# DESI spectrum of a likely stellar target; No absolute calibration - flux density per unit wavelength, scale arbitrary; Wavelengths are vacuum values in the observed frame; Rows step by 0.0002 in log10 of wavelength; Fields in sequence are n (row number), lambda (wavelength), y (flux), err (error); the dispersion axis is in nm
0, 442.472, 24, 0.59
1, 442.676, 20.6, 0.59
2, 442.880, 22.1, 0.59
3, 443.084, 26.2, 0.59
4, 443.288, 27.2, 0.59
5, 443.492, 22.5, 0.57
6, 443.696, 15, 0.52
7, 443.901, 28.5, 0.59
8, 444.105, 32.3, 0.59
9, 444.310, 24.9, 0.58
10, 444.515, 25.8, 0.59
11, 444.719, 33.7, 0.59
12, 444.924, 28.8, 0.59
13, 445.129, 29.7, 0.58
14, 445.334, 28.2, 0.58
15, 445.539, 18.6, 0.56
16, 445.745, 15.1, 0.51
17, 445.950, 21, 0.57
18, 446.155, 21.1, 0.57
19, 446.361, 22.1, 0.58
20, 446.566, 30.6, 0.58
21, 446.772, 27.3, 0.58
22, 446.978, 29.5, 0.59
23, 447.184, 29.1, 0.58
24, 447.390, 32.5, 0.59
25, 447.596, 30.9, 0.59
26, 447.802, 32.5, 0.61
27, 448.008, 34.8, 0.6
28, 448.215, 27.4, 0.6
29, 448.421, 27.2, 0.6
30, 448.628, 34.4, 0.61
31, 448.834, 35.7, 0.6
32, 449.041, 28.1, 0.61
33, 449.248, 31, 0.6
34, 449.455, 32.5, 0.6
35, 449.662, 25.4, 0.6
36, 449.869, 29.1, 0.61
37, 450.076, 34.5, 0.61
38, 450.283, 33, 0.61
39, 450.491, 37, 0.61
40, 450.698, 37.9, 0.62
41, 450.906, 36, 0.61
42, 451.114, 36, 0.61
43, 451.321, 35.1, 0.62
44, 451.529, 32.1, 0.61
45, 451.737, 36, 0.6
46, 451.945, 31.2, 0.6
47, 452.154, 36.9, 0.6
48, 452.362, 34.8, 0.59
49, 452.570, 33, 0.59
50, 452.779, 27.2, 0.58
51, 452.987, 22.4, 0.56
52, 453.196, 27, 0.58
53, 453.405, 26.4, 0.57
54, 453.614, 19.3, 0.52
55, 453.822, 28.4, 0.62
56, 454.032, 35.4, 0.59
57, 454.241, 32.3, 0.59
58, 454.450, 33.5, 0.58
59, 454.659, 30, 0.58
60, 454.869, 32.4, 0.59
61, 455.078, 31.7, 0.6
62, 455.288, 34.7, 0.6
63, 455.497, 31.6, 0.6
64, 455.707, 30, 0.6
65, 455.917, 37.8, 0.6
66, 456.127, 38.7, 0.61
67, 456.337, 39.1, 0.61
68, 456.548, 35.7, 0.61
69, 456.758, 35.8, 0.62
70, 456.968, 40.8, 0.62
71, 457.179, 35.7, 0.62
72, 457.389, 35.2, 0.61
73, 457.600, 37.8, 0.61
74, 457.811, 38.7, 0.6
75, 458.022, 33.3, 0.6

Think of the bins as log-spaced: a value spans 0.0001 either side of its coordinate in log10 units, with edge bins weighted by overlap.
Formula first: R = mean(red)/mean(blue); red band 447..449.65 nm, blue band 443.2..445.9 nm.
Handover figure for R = 1.23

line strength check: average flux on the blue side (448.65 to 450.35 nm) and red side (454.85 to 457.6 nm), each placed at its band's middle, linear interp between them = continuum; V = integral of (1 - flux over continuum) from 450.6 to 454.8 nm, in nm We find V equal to 0.214 nm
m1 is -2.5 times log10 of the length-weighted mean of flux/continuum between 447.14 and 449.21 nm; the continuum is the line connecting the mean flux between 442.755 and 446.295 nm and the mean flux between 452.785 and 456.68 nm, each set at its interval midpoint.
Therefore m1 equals -0.16 mag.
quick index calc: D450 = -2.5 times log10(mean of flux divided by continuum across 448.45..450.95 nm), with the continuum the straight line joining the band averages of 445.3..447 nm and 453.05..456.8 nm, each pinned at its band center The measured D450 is -0.213 mag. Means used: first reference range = 23.3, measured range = 32.6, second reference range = 32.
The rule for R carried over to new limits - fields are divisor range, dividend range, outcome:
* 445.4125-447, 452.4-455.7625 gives 1.30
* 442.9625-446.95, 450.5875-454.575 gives 1.25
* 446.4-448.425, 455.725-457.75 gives 1.23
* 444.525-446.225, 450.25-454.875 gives 1.29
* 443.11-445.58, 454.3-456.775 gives 1.29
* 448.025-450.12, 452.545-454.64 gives 0.93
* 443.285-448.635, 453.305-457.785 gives 1.25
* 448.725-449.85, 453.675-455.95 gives 1.05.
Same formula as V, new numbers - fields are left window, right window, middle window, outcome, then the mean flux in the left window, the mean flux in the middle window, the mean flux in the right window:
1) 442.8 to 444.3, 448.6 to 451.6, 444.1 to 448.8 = 0.13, 24.9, 27.7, 33.2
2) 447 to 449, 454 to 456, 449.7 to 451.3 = -0.13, 31.4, 34.4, 32.8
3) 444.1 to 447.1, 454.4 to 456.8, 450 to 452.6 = -0.37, 25.7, 34.9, 34.2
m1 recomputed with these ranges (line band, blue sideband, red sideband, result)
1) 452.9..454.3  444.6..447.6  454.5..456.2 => 0.177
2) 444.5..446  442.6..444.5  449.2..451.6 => 0.057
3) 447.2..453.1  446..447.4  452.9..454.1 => -0.211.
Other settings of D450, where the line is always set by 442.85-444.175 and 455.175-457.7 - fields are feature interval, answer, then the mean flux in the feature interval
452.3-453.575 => 0.19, 27.8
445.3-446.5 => 0.27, 20.9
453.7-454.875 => 0.08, 31.8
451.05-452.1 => -0.08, 34.1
